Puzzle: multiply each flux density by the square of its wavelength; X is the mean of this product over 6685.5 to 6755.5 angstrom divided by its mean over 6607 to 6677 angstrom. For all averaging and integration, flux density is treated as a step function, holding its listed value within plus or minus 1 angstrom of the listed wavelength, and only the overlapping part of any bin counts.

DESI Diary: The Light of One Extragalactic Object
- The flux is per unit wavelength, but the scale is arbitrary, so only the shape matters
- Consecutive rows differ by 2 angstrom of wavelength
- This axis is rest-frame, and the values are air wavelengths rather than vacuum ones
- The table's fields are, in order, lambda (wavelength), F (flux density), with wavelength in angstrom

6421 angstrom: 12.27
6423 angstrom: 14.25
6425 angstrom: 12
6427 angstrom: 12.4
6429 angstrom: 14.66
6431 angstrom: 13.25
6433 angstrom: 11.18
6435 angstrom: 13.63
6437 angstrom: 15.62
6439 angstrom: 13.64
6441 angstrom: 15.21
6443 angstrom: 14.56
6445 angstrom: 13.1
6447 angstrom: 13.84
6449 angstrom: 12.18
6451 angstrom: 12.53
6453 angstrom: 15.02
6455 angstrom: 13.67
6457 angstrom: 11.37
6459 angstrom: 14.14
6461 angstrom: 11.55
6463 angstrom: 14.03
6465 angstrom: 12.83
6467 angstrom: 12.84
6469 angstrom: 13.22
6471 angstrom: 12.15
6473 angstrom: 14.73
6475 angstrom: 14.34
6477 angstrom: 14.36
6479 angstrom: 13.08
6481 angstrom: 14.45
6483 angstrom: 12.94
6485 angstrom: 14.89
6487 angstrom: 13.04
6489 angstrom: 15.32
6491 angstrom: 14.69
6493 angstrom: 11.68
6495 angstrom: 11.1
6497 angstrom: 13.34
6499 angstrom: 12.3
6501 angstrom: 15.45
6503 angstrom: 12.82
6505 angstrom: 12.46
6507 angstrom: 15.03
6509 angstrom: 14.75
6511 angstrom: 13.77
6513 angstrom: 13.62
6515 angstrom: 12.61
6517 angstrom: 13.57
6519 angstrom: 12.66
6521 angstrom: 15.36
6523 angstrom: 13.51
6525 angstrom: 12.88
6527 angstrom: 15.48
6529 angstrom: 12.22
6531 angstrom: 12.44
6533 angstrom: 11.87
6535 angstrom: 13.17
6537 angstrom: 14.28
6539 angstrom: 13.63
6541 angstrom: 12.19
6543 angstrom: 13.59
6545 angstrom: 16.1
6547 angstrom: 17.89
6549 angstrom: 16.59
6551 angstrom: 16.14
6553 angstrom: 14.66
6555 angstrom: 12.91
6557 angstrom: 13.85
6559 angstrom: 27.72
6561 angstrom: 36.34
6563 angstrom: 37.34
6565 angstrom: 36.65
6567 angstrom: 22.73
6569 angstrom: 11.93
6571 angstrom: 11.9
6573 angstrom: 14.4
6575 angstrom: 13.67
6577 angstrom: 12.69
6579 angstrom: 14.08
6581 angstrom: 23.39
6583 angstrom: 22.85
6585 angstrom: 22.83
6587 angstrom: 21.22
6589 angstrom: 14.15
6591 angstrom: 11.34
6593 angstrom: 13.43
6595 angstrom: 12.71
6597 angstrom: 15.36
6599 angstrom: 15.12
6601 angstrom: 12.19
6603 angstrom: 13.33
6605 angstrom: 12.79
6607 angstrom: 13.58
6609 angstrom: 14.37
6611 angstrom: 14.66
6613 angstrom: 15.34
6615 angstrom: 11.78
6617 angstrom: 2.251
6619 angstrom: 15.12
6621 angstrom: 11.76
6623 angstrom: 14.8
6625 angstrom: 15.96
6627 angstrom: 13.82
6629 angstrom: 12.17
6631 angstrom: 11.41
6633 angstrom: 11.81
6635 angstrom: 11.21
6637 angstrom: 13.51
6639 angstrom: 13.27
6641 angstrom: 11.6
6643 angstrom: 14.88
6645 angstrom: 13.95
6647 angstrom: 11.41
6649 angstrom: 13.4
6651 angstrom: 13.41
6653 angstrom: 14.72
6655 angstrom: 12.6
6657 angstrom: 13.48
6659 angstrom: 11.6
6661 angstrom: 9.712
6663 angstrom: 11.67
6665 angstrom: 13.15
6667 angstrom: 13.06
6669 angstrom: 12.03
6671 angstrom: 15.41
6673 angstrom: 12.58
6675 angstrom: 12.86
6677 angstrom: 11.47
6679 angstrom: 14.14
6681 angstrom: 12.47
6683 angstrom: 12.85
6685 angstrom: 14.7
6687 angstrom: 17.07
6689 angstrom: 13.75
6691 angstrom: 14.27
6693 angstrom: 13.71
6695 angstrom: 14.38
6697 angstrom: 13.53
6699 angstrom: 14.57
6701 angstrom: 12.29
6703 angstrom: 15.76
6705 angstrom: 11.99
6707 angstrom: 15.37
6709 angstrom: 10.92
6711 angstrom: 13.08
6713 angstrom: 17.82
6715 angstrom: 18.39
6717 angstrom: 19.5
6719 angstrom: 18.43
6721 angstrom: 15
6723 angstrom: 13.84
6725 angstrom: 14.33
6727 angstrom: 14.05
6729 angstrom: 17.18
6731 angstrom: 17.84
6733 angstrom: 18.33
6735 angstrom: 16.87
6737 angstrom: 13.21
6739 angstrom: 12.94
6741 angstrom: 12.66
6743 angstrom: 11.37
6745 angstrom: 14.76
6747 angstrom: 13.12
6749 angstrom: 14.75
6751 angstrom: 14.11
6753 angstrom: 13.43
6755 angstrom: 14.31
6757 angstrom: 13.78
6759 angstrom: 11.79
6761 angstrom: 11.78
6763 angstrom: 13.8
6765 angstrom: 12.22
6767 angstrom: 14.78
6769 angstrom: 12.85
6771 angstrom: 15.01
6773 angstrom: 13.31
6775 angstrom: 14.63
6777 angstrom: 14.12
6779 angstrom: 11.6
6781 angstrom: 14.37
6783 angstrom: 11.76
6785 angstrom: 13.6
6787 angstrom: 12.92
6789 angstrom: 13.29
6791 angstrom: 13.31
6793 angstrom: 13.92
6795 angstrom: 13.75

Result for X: 1.18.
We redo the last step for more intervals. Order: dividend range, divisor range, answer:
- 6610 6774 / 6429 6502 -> 1.09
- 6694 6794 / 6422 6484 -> 1.15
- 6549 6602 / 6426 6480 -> 1.43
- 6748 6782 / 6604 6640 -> 1.11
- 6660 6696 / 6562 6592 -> 0.71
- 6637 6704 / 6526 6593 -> 0.78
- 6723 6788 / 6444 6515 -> 1.13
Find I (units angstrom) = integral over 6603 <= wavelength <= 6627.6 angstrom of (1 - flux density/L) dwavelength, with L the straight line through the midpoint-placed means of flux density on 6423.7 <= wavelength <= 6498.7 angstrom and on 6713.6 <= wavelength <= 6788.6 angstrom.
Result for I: 1.6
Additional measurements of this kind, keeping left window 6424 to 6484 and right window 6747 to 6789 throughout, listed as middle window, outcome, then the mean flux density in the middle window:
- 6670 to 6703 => -0.9 angstrom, 13.8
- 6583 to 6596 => -3.0 angstrom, 16.5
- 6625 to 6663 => 2.0 angstrom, 12.7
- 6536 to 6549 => -1.3 angstrom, 14.8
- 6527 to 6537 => 0.4 angstrom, 12.9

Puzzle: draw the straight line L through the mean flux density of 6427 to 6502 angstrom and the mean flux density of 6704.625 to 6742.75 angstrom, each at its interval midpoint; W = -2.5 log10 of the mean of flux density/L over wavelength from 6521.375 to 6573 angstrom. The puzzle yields -0.23 mag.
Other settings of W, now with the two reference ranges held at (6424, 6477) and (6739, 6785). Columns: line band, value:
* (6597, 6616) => -0.03 mag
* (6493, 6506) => 0.05 mag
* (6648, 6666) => 0.06 mag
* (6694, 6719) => -0.12 mag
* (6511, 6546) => -0.01 mag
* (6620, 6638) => 0.04 mag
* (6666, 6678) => 0.04 mag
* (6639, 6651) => 0.02 mag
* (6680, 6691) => -0.06 mag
